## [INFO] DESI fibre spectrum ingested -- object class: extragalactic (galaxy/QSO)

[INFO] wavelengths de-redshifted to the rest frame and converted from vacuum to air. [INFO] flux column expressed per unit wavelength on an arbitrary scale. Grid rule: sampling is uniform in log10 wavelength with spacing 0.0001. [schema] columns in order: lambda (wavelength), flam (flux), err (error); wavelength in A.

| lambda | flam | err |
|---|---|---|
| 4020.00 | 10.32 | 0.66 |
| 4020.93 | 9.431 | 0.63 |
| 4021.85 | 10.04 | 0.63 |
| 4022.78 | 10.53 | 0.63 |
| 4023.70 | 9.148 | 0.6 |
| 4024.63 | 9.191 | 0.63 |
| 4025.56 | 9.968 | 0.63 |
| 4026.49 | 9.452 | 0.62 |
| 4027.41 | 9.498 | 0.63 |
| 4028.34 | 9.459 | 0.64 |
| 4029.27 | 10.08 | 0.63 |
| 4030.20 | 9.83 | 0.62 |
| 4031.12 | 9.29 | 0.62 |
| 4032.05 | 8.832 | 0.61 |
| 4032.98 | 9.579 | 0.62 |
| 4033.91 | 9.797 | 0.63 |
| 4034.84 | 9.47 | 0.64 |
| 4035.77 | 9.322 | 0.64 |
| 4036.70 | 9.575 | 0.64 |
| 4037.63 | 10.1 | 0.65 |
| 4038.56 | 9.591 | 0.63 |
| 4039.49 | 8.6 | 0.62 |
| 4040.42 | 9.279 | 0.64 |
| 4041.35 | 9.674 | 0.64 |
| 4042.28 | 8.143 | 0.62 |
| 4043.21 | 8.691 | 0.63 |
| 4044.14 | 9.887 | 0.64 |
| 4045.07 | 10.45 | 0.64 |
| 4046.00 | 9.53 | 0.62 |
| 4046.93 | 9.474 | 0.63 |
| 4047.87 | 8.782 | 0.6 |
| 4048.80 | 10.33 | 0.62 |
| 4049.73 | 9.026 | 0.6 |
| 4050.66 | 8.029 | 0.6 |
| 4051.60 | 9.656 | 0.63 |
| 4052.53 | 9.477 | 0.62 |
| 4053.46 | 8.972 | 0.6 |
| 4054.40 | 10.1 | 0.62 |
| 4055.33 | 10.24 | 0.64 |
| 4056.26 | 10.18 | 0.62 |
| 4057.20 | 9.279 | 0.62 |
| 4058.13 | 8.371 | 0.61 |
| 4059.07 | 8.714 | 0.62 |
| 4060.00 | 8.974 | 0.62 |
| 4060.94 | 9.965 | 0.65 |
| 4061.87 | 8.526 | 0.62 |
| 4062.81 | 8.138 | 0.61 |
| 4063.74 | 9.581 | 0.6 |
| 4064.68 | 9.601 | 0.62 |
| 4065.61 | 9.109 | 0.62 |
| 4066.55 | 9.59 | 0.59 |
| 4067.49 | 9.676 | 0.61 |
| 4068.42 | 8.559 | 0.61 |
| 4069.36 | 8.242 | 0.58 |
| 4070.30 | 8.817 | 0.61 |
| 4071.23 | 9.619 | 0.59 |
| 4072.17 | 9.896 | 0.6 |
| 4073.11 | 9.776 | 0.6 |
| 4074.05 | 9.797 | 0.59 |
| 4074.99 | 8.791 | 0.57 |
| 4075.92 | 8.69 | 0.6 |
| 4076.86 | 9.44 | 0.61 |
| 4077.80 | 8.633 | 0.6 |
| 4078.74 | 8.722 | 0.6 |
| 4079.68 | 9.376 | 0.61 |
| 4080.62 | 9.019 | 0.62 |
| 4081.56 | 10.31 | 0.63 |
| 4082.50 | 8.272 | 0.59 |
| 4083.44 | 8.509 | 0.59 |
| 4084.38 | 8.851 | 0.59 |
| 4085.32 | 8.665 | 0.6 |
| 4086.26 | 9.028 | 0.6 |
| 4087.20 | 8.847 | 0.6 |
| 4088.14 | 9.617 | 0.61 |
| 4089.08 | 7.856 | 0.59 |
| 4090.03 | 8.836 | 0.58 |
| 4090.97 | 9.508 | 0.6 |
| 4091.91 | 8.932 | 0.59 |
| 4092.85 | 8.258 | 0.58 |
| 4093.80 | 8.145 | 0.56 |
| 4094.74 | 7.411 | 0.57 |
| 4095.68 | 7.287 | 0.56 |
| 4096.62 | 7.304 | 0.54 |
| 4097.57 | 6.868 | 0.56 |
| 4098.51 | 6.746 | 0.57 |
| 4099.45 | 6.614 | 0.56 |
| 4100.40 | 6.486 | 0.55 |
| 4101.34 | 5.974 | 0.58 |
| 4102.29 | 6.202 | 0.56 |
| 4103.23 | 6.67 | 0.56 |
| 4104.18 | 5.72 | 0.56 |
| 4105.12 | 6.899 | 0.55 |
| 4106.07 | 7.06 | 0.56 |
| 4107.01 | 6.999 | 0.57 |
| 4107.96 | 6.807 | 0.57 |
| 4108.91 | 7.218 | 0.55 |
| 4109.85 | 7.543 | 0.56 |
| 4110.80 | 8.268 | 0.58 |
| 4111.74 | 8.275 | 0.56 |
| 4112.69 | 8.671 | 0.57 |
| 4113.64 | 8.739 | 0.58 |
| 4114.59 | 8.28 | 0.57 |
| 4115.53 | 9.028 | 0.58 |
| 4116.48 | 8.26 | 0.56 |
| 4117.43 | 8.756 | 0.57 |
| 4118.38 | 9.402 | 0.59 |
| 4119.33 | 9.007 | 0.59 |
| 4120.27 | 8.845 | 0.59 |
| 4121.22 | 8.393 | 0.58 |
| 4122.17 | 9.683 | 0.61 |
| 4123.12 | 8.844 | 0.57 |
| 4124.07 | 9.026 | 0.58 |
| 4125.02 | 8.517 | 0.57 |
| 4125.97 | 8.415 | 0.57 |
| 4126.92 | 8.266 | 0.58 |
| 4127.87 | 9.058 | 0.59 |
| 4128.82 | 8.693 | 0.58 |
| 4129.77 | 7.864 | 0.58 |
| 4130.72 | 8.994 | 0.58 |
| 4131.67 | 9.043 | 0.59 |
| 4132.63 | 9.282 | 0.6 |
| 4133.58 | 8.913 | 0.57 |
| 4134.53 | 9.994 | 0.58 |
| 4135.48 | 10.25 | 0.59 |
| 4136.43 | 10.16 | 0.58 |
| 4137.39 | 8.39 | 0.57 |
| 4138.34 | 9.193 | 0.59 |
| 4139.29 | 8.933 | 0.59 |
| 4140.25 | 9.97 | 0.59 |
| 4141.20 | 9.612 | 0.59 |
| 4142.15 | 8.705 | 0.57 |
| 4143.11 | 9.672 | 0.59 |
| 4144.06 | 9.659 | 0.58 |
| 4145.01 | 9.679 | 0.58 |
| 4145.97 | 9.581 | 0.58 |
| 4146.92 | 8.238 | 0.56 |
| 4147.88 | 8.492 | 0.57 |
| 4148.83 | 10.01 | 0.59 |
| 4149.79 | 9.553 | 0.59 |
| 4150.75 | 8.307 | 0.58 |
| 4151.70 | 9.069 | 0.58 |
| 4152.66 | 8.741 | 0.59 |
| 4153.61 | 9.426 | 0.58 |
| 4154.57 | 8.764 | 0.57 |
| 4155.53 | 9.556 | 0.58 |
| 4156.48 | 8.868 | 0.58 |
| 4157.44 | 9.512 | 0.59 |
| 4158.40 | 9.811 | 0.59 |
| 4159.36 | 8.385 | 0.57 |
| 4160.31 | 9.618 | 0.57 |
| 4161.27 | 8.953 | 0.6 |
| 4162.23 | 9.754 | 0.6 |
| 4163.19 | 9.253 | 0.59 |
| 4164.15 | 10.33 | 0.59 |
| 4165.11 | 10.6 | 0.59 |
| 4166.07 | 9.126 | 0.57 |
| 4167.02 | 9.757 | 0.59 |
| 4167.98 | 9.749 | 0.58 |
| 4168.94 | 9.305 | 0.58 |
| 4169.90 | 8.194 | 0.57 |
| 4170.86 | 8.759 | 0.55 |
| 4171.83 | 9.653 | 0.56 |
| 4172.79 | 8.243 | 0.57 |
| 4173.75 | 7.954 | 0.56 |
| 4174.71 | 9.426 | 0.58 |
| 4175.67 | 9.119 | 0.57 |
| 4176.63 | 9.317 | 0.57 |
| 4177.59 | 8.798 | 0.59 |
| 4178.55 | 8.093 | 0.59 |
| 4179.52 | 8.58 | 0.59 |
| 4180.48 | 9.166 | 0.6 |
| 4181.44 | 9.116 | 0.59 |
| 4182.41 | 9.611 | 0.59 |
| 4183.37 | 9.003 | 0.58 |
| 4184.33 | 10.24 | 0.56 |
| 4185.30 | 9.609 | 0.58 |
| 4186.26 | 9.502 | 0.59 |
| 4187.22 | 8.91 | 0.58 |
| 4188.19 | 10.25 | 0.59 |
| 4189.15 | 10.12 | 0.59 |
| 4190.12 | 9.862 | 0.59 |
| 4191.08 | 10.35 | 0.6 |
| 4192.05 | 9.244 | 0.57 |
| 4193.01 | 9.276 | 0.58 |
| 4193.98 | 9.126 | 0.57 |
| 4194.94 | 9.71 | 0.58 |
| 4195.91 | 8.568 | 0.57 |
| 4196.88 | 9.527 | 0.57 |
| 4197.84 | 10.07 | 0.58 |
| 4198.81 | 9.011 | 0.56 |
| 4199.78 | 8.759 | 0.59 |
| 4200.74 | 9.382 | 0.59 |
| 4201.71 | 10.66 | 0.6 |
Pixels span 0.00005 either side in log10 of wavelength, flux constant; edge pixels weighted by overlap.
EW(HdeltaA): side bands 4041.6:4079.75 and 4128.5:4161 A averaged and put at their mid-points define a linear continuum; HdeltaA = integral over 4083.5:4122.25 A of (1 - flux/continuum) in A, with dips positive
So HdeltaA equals 5.4 A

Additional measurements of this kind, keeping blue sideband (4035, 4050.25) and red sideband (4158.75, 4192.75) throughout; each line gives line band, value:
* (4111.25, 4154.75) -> 1.52 A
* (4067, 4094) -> 1.09 A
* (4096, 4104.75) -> 2.65 A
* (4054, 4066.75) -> 0.12 A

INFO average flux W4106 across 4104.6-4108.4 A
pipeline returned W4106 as 6.93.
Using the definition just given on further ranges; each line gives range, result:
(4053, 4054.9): 9.54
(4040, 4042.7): 9.05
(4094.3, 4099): 7.13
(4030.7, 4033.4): 9.22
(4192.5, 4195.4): 9.39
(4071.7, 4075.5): 9.56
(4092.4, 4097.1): 7.67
